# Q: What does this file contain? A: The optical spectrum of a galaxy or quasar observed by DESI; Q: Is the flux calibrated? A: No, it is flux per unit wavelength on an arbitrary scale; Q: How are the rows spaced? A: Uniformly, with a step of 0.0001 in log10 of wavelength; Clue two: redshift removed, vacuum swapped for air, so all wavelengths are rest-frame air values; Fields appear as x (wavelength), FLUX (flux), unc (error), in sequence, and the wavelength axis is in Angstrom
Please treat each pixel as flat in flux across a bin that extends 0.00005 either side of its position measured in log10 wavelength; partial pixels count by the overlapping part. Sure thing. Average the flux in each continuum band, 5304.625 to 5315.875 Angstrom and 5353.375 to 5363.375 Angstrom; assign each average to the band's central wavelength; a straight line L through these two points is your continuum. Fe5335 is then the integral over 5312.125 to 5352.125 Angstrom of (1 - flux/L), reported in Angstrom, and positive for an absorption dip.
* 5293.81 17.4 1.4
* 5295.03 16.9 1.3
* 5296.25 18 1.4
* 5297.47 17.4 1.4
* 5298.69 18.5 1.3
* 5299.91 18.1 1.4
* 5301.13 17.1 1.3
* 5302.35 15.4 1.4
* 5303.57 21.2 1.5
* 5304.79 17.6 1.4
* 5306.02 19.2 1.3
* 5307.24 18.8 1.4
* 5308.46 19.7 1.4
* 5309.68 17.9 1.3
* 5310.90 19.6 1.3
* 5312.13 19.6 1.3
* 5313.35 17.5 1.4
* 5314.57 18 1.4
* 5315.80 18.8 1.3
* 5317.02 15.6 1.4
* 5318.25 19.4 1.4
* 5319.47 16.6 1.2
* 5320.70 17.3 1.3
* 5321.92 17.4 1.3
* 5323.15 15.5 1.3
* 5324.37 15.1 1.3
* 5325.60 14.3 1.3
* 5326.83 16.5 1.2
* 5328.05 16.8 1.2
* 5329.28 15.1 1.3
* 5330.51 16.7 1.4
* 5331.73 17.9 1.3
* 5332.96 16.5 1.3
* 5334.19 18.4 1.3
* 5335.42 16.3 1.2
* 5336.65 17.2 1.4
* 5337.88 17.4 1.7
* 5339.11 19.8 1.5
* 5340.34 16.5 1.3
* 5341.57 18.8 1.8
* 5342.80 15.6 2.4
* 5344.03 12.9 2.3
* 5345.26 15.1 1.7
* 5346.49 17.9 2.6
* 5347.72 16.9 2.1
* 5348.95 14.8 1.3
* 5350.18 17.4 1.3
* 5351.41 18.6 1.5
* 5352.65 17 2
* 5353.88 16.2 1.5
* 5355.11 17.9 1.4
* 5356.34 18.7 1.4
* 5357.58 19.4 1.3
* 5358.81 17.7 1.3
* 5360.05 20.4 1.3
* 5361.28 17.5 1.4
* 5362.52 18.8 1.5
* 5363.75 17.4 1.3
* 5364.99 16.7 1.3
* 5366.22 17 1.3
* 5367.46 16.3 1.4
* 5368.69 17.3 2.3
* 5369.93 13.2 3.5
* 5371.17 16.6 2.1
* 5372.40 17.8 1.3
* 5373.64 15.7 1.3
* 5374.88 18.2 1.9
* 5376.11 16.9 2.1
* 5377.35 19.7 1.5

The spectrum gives 3.6 Angstrom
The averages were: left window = 18.7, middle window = 16.9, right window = 18.3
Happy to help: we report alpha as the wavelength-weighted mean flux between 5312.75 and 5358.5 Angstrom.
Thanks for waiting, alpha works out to 17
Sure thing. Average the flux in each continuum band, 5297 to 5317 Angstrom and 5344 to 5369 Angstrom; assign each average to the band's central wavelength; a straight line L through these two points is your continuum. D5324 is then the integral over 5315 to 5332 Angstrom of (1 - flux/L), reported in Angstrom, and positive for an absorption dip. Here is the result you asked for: 1.3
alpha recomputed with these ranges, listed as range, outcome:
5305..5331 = 17.4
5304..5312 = 18.9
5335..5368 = 17.3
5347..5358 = 17.4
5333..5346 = 16.8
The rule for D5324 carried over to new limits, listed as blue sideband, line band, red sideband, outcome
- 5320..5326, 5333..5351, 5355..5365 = 0.42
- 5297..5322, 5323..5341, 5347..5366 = 1.23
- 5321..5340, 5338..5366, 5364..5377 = -1.12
